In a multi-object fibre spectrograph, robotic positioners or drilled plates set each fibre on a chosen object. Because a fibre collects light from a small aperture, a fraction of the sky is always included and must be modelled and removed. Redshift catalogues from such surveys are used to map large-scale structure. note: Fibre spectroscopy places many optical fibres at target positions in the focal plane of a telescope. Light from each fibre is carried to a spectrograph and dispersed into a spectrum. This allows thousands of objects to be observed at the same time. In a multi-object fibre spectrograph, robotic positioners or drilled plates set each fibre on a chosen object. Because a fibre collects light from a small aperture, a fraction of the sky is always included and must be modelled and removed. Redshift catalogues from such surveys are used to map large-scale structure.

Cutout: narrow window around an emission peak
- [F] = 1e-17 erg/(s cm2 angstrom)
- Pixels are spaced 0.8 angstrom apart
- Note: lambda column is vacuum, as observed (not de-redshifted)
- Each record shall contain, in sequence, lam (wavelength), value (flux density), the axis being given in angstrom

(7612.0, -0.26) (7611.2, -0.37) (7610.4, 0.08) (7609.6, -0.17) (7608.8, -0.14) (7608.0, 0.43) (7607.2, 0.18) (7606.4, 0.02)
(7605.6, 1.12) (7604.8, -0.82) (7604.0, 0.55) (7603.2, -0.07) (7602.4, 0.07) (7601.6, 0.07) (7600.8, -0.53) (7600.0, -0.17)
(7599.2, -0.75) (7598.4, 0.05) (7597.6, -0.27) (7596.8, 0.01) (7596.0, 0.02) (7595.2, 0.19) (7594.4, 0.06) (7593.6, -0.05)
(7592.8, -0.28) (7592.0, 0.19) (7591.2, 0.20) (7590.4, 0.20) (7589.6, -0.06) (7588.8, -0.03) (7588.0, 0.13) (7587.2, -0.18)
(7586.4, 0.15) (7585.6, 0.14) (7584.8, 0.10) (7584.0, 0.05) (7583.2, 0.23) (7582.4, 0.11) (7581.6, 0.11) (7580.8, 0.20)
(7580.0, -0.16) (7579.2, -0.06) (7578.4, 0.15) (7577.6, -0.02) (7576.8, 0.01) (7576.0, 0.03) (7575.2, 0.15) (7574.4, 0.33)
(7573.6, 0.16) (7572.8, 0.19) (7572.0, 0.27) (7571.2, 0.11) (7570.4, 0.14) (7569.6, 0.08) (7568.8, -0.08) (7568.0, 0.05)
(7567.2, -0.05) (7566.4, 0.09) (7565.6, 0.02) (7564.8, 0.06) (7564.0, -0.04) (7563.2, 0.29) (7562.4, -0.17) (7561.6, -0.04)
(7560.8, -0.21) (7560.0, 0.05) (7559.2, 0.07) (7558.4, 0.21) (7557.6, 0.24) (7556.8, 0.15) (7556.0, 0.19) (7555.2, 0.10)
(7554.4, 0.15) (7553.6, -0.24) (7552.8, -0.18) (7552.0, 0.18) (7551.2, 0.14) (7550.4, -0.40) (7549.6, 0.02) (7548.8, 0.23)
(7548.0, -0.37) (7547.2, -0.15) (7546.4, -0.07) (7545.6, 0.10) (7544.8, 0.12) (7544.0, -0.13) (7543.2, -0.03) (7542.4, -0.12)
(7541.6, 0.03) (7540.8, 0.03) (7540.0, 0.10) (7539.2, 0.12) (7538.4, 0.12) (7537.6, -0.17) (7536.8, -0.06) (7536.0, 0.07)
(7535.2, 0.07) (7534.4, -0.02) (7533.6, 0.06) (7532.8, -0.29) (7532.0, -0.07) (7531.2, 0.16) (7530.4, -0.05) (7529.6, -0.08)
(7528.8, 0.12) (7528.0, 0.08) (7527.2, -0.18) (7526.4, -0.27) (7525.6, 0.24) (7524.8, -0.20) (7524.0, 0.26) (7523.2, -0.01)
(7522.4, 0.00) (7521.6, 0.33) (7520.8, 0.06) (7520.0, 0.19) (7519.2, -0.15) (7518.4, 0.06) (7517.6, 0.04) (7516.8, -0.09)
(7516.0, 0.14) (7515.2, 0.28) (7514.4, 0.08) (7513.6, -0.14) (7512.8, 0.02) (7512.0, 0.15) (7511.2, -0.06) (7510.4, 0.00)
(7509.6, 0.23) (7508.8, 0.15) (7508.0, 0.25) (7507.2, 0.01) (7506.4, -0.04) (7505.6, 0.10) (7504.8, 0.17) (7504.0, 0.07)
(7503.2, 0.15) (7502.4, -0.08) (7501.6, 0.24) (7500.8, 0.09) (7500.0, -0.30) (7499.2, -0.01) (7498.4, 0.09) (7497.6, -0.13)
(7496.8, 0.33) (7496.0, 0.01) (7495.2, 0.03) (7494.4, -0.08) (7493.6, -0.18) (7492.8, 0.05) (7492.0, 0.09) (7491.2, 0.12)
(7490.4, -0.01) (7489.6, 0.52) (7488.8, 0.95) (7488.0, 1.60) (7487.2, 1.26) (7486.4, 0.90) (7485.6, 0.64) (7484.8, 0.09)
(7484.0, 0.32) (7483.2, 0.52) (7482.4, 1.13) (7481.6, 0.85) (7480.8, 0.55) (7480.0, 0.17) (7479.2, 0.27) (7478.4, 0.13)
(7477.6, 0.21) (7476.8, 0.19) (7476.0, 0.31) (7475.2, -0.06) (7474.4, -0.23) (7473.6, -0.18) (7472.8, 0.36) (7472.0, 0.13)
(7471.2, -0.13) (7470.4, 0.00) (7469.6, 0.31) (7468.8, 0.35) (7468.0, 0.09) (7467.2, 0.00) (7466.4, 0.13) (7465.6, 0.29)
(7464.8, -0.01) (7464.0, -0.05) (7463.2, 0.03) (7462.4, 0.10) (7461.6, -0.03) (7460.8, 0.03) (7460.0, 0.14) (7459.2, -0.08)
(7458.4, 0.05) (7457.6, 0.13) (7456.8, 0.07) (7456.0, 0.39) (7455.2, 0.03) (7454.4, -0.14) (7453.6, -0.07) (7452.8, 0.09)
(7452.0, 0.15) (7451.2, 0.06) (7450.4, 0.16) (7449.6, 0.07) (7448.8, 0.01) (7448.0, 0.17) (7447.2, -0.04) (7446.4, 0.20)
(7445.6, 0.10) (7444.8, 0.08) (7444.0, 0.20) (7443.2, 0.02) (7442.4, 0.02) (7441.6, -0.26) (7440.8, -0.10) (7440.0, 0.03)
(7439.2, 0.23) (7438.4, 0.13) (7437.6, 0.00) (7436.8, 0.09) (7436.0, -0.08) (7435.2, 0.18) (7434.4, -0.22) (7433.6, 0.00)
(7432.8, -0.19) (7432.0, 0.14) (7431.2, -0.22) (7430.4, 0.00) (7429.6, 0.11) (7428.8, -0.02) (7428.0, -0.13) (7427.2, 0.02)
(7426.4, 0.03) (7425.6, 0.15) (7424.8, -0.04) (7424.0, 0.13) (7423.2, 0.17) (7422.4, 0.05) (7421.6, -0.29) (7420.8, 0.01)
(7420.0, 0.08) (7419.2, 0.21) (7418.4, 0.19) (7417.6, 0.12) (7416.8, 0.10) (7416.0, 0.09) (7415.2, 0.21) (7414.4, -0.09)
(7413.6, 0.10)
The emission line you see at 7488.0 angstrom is [O II] 3727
